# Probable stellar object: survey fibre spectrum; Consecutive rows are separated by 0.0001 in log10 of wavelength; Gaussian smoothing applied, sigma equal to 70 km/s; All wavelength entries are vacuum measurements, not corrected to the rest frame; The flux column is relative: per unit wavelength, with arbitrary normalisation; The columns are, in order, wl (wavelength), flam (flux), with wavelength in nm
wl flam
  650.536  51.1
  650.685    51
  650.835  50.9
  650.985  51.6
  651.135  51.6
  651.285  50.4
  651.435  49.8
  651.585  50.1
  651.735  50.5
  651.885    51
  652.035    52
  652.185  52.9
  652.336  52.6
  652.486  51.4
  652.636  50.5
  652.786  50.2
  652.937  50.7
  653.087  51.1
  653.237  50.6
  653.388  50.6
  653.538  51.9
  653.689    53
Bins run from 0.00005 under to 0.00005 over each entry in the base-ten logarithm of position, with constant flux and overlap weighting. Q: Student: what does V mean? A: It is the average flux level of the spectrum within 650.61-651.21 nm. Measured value 51.3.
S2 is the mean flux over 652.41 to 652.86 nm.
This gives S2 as 50.8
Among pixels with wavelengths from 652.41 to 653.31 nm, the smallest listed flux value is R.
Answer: 50.2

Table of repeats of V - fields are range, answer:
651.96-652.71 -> 51.9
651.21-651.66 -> 50.1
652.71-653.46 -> 50.6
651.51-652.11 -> 50.9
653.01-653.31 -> 51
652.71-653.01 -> 50.4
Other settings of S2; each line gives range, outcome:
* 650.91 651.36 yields 51.2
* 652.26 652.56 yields 51.9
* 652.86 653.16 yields 50.8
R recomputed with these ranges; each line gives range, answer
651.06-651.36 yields 50.4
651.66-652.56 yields 50.5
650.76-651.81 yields 49.8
